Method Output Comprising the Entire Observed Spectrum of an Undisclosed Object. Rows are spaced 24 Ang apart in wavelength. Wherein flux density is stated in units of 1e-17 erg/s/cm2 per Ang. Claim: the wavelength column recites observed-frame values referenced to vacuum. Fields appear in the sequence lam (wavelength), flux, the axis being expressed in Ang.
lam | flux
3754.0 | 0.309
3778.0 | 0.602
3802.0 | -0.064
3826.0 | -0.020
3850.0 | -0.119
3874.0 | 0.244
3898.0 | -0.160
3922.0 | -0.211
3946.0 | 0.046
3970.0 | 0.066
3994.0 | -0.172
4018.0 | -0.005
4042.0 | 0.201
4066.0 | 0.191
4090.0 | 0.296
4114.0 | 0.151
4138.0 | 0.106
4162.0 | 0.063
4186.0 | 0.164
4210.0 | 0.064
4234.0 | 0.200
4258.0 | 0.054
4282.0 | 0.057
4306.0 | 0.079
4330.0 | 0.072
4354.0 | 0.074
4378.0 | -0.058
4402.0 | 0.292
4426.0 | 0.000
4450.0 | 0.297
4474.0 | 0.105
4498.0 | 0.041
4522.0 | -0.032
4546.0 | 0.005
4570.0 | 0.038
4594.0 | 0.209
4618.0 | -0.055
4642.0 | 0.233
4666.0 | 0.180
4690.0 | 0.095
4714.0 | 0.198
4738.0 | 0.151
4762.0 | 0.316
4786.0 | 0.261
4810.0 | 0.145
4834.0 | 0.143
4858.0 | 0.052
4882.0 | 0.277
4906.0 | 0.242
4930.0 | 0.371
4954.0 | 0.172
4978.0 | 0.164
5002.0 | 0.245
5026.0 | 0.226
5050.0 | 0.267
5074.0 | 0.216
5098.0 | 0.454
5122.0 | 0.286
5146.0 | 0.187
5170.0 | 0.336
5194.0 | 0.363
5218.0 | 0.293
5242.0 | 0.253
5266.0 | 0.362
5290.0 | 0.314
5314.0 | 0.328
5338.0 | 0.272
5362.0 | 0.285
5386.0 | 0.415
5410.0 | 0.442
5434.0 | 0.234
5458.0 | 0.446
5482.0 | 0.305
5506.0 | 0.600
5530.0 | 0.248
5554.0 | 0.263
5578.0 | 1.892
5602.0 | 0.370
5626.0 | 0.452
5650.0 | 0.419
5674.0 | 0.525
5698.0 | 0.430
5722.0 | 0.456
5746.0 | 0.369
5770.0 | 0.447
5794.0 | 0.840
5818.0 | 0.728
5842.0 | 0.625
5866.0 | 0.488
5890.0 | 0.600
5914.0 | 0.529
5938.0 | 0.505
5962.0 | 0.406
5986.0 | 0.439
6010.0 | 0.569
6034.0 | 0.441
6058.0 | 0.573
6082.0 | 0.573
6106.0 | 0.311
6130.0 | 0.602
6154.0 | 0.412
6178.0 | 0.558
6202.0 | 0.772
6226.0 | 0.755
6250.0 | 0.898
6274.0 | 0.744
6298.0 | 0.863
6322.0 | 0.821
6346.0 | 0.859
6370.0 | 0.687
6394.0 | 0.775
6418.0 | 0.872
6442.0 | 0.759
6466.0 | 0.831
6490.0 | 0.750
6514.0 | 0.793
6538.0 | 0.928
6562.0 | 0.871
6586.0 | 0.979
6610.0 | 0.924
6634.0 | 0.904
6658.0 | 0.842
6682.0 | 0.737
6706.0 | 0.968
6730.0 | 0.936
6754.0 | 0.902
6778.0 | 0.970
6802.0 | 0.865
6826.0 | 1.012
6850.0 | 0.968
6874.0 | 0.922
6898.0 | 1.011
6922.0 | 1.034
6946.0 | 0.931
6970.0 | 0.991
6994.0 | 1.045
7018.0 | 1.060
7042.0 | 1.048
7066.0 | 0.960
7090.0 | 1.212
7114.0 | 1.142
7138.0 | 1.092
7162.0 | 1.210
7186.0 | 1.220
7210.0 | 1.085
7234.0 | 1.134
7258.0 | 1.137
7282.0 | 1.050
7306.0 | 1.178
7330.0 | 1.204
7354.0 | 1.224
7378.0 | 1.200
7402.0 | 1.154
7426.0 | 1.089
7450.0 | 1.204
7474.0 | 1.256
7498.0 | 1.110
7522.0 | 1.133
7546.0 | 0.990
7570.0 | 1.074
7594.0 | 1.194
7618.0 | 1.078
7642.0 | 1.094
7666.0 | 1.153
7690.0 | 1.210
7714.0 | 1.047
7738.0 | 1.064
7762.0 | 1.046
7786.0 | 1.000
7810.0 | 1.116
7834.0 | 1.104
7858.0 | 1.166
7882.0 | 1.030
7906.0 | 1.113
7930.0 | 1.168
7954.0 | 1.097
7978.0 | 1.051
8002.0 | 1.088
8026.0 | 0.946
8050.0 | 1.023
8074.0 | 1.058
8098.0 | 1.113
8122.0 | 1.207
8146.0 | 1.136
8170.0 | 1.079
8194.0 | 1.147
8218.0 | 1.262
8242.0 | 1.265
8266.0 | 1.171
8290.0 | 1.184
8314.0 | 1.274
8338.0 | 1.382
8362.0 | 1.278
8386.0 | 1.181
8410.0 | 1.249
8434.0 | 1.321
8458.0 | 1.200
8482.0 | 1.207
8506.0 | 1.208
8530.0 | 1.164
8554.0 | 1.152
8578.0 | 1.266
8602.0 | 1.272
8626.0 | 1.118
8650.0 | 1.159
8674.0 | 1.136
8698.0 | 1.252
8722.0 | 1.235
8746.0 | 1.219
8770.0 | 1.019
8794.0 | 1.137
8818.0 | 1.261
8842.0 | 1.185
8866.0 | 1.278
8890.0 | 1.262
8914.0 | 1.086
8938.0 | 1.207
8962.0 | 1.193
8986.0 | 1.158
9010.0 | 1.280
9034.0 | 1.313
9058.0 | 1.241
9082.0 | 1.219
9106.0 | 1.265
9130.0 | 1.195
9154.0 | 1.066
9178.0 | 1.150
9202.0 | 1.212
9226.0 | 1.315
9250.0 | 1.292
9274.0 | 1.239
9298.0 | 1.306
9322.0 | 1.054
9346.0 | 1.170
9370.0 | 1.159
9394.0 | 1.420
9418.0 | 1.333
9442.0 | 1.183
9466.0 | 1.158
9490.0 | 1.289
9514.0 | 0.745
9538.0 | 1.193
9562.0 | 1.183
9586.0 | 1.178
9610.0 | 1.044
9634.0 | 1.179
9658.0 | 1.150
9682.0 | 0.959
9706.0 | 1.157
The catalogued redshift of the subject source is 0.55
